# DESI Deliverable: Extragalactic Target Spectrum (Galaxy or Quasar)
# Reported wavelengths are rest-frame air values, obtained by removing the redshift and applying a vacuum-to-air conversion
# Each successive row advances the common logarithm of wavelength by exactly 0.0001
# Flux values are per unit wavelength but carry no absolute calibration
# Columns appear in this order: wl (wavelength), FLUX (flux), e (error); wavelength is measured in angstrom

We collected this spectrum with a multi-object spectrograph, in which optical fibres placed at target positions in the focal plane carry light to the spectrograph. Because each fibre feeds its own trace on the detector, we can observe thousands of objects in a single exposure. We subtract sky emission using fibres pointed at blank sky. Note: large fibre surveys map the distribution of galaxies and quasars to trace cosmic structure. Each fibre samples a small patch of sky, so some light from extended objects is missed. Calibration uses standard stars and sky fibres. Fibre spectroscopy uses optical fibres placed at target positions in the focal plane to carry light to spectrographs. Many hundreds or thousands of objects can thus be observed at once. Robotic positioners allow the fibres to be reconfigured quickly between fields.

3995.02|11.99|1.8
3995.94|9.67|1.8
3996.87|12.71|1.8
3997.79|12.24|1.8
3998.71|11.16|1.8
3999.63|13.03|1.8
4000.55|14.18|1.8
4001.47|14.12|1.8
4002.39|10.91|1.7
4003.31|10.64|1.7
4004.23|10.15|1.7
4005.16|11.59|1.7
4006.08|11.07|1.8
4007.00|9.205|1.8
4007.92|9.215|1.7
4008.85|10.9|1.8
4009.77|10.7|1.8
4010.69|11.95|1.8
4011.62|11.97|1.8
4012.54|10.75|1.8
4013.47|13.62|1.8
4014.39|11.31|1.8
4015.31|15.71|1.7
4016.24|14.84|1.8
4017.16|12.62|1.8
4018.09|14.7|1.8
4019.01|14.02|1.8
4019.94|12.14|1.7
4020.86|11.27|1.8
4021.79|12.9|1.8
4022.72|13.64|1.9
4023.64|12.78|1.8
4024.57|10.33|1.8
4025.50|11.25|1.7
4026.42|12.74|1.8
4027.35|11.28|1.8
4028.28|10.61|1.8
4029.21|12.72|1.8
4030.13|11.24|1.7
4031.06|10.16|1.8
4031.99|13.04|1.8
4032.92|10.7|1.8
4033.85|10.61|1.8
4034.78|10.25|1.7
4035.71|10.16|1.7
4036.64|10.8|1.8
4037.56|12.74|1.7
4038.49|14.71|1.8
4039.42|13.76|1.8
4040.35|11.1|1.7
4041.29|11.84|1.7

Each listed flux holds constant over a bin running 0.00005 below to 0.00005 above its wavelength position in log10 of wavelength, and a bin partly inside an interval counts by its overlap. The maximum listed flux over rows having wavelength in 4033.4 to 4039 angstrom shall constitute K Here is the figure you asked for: 14.71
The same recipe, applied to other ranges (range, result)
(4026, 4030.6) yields 12.74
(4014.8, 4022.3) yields 15.71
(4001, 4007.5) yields 14.12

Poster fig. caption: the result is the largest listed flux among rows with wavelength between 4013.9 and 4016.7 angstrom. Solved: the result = 15.71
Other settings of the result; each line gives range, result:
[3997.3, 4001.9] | 14.18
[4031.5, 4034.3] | 13.04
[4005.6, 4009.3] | 11.07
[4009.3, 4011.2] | 11.95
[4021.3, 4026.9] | 13.64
